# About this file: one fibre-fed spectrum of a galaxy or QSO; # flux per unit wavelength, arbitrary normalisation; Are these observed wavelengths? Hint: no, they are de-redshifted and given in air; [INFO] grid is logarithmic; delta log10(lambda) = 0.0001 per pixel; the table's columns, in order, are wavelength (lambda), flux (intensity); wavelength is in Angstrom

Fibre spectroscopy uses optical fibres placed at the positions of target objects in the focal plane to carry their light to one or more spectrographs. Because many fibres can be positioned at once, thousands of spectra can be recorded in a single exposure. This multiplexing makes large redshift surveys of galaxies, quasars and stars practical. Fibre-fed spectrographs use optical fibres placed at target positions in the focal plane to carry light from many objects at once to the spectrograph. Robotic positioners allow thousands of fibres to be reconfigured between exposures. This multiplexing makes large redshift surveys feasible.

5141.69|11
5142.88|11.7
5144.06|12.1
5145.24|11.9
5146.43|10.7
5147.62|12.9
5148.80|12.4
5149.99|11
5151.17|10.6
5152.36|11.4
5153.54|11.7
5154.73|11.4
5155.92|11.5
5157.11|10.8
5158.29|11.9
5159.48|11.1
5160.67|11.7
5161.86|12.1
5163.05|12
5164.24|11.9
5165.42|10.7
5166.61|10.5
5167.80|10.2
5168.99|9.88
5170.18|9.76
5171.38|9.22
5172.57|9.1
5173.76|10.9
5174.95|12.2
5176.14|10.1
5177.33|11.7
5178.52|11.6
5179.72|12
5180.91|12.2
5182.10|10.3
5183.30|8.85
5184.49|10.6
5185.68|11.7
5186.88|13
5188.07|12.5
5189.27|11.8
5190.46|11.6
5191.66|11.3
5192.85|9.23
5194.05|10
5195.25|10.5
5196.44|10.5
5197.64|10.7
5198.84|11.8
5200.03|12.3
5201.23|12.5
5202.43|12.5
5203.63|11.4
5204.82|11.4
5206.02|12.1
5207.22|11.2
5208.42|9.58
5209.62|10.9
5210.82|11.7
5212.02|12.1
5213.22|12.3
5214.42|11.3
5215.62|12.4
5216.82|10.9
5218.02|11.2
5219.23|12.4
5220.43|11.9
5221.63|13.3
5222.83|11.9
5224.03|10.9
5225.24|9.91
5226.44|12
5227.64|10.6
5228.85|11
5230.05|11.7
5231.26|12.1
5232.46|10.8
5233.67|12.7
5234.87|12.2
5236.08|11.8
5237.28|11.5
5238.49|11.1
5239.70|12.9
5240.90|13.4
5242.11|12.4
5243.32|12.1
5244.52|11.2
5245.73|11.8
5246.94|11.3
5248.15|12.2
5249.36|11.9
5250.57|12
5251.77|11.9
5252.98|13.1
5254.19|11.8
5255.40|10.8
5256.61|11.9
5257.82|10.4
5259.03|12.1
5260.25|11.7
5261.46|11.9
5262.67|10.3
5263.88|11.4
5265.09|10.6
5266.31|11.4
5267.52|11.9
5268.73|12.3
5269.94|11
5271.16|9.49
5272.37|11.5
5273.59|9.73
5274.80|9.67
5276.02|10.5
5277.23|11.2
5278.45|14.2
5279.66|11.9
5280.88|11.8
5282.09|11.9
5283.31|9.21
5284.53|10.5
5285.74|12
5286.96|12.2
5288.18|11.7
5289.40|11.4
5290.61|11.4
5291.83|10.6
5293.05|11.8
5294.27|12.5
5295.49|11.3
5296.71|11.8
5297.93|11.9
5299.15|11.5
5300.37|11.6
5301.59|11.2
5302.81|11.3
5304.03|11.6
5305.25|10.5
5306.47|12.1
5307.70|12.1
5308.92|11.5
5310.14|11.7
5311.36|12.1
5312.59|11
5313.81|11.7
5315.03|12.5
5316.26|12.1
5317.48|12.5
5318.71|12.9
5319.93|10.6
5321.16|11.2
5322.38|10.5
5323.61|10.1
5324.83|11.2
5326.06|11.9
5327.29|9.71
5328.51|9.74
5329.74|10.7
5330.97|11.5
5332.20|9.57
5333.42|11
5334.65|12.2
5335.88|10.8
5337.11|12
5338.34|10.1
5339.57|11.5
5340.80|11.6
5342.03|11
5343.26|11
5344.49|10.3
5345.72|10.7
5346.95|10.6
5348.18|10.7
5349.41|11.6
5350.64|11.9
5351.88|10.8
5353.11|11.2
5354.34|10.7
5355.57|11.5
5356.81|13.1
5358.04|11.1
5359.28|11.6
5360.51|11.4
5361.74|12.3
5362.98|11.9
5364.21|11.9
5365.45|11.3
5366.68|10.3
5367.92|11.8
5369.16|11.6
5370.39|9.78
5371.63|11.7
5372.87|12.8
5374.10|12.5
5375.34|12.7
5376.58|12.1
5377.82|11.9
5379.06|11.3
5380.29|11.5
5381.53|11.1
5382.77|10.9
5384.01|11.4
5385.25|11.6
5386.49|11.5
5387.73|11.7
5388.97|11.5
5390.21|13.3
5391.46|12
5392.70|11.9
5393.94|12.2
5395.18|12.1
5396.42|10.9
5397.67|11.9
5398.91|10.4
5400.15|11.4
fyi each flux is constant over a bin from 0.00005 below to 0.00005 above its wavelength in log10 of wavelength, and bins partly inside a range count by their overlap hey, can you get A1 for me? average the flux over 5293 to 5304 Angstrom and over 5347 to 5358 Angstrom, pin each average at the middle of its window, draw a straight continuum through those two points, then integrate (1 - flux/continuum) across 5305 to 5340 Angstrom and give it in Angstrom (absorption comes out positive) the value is 0.7 Angstrom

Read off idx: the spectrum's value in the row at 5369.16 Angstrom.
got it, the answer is 11.6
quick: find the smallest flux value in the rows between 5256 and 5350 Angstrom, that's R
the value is 9.21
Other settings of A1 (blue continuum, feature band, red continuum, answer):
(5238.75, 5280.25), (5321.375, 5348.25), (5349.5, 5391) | 1.8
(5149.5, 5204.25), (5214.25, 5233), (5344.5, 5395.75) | -0.5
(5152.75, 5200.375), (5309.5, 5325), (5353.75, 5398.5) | -0.1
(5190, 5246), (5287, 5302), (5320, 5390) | -0.2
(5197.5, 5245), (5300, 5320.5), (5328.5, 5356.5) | -0.9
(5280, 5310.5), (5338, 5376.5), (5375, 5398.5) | 0.8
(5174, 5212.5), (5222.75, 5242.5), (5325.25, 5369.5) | -0.7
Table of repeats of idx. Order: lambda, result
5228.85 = 11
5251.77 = 11.9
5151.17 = 10.6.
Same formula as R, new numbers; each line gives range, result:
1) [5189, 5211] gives 9.23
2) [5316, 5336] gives 9.57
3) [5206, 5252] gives 9.58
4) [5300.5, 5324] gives 10.1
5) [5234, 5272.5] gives 9.49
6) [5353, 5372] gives 9.78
